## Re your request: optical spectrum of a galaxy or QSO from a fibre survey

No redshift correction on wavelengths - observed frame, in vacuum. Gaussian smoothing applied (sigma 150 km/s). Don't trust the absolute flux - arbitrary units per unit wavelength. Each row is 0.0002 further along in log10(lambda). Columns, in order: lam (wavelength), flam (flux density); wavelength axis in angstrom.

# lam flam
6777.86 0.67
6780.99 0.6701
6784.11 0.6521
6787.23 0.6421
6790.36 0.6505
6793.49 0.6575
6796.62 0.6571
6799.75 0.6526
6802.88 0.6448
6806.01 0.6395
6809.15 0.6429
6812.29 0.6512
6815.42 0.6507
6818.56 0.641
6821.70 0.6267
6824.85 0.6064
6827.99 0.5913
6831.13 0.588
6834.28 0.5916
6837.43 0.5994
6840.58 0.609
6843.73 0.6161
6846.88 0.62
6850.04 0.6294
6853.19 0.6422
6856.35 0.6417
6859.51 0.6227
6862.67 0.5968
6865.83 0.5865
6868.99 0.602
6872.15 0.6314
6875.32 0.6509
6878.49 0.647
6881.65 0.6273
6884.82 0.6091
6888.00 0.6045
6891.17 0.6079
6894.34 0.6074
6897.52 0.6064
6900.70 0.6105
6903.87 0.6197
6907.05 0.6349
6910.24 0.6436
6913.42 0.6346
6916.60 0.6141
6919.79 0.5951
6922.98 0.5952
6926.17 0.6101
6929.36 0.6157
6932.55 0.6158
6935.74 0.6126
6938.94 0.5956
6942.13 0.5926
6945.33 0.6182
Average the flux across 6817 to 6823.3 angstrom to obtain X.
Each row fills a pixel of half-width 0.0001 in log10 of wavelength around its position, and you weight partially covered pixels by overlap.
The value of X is 0.633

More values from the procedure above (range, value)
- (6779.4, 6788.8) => 0.655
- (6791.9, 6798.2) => 0.657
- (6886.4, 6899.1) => 0.606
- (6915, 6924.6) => 0.601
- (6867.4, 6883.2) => 0.632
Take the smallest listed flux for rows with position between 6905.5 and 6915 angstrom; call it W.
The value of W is 0.6346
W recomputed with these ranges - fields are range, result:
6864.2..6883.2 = 0.5865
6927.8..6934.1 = 0.6157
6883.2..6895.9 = 0.6045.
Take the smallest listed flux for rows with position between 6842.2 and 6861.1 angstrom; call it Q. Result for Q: 0.6161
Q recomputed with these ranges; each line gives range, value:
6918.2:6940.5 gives 0.5951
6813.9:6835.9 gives 0.588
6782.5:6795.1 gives 0.6421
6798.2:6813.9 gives 0.6395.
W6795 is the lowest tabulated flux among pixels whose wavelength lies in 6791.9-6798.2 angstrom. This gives 0.6571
